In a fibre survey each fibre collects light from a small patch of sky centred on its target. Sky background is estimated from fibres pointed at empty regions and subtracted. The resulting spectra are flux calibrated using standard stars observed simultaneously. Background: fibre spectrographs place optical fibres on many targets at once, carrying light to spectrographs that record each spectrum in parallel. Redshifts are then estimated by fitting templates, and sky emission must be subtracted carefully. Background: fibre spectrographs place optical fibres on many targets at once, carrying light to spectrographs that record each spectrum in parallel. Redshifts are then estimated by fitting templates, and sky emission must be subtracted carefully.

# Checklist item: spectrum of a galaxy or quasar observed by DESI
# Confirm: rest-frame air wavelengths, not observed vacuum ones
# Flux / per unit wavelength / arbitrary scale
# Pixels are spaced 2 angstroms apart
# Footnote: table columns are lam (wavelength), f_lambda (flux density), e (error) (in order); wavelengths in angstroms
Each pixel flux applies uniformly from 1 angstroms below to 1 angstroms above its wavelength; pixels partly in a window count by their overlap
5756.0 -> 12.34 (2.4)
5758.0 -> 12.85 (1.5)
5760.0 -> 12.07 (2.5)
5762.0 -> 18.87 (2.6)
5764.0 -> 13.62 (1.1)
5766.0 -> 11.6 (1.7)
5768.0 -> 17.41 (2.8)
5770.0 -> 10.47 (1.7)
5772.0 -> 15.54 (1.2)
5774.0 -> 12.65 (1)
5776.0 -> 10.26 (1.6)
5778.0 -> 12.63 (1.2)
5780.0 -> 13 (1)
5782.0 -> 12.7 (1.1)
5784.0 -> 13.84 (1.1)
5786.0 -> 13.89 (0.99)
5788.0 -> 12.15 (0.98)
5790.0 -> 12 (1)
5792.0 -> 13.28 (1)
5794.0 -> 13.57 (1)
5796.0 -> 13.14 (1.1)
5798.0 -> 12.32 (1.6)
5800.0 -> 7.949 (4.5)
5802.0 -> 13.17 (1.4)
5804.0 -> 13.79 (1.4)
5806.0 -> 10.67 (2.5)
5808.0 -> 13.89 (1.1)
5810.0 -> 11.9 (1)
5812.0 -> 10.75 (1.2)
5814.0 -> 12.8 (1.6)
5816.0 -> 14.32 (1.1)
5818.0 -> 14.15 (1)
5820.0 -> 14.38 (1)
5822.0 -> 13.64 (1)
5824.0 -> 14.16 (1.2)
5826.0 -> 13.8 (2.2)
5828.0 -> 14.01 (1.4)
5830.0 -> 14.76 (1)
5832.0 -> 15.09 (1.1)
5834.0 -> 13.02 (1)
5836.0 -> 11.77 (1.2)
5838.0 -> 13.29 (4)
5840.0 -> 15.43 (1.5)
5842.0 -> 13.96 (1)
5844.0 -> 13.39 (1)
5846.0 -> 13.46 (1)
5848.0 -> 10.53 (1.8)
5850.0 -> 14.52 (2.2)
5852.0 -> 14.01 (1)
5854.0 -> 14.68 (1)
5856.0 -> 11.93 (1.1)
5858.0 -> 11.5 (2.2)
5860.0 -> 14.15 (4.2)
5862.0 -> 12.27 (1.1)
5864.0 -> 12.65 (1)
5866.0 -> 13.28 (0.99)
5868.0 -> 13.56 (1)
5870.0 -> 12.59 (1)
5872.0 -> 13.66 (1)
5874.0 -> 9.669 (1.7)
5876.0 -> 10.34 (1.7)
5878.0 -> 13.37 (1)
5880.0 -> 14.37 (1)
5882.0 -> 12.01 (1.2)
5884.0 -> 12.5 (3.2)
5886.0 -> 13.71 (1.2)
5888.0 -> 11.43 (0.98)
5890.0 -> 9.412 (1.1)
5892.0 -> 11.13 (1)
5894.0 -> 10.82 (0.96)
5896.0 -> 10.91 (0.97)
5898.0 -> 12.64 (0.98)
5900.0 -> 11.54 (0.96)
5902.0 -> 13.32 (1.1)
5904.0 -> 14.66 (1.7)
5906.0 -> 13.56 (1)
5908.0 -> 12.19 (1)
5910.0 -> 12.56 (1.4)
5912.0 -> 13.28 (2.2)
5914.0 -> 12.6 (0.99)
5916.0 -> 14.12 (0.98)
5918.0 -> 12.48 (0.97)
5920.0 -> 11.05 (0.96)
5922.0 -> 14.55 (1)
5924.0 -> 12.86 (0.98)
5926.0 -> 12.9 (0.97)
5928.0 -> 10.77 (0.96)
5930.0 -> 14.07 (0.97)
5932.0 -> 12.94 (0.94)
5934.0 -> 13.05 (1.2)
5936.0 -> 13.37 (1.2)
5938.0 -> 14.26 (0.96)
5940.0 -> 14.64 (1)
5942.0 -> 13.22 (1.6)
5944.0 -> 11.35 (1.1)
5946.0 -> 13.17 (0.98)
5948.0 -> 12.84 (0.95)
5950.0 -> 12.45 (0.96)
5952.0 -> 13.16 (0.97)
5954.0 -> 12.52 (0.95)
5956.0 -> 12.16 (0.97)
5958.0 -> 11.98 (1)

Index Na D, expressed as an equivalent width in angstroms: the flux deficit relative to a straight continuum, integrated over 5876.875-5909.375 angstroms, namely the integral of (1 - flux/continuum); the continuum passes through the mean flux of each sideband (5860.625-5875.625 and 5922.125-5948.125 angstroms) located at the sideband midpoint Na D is 0.93 angstroms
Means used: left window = 12.5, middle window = 12.3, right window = 13.1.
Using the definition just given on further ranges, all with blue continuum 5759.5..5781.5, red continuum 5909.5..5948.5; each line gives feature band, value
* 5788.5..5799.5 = 0.66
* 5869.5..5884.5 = 0.99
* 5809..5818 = 0.49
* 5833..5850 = 0.10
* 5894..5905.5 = 0.53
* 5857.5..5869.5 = 0.23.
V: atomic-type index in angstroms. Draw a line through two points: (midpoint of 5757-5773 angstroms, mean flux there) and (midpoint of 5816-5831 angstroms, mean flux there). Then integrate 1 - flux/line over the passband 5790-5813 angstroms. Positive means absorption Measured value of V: 3.1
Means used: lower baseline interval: 14.1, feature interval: 12.2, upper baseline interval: 14.1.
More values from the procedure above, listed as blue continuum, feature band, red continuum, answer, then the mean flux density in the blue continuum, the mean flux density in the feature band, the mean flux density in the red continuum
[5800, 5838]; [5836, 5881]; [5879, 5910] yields -1.0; 13.2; 13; 12.3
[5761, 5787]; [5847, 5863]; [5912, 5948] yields 0.4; 13.6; 12.9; 13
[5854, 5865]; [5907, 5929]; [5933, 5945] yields 0.8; 12.7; 12.7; 13.3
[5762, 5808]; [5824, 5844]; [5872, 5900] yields -2.5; 12.9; 13.9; 11.8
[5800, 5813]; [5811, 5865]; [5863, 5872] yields -3.7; 12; 13.4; 13.1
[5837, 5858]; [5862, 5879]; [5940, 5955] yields 1.2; 13.4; 12.4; 12.8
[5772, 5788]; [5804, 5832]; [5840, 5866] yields -0.8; 12.9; 13.4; 13.2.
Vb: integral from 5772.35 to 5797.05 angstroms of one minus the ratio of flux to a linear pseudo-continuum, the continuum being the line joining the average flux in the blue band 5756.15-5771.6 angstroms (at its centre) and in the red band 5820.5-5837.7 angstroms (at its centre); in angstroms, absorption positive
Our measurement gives 1.8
